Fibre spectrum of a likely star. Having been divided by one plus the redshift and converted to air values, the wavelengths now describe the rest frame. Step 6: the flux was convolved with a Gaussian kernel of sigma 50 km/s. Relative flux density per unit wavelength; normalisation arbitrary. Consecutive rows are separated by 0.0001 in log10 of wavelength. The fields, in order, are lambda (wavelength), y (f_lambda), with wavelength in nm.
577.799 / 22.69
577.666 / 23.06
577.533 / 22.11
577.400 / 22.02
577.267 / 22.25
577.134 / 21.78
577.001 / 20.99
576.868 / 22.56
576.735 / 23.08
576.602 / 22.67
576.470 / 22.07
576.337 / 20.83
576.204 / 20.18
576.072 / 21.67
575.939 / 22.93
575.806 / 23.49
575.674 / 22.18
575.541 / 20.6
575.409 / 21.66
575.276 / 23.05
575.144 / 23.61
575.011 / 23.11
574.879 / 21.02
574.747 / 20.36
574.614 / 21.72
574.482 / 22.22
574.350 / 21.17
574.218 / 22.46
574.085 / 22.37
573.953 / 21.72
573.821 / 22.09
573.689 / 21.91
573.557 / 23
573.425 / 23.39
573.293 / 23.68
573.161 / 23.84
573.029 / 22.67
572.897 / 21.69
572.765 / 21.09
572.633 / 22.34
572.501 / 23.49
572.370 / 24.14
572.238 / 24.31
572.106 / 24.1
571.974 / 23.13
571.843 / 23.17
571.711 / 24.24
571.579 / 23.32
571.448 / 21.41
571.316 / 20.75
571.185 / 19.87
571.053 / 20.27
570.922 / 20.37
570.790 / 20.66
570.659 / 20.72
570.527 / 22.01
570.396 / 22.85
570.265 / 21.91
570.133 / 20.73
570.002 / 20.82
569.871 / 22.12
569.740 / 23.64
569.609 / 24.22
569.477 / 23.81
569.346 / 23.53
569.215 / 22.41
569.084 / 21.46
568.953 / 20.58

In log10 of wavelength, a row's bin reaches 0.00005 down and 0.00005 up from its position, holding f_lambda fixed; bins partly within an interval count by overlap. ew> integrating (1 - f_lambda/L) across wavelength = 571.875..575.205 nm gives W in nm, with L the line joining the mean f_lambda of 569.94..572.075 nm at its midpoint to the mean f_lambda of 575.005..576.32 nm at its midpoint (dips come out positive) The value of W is -0.10 nm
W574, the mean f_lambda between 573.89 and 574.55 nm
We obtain 22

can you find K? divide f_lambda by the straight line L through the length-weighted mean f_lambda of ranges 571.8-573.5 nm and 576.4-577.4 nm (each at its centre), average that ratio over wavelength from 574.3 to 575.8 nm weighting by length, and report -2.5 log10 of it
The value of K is 0.03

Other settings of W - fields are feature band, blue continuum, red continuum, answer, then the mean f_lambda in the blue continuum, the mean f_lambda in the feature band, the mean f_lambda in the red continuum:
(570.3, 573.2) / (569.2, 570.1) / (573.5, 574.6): 0.030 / 22.9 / 22.3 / 22.1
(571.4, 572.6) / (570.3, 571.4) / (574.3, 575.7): -0.127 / 21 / 23.5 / 21.9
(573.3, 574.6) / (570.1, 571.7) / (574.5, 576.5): -0.035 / 21.3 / 22.3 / 21.9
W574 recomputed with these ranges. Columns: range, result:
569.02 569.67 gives 23.1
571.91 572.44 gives 23.9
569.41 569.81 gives 23.8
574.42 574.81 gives 21.4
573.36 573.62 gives 23.2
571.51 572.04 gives 23.5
